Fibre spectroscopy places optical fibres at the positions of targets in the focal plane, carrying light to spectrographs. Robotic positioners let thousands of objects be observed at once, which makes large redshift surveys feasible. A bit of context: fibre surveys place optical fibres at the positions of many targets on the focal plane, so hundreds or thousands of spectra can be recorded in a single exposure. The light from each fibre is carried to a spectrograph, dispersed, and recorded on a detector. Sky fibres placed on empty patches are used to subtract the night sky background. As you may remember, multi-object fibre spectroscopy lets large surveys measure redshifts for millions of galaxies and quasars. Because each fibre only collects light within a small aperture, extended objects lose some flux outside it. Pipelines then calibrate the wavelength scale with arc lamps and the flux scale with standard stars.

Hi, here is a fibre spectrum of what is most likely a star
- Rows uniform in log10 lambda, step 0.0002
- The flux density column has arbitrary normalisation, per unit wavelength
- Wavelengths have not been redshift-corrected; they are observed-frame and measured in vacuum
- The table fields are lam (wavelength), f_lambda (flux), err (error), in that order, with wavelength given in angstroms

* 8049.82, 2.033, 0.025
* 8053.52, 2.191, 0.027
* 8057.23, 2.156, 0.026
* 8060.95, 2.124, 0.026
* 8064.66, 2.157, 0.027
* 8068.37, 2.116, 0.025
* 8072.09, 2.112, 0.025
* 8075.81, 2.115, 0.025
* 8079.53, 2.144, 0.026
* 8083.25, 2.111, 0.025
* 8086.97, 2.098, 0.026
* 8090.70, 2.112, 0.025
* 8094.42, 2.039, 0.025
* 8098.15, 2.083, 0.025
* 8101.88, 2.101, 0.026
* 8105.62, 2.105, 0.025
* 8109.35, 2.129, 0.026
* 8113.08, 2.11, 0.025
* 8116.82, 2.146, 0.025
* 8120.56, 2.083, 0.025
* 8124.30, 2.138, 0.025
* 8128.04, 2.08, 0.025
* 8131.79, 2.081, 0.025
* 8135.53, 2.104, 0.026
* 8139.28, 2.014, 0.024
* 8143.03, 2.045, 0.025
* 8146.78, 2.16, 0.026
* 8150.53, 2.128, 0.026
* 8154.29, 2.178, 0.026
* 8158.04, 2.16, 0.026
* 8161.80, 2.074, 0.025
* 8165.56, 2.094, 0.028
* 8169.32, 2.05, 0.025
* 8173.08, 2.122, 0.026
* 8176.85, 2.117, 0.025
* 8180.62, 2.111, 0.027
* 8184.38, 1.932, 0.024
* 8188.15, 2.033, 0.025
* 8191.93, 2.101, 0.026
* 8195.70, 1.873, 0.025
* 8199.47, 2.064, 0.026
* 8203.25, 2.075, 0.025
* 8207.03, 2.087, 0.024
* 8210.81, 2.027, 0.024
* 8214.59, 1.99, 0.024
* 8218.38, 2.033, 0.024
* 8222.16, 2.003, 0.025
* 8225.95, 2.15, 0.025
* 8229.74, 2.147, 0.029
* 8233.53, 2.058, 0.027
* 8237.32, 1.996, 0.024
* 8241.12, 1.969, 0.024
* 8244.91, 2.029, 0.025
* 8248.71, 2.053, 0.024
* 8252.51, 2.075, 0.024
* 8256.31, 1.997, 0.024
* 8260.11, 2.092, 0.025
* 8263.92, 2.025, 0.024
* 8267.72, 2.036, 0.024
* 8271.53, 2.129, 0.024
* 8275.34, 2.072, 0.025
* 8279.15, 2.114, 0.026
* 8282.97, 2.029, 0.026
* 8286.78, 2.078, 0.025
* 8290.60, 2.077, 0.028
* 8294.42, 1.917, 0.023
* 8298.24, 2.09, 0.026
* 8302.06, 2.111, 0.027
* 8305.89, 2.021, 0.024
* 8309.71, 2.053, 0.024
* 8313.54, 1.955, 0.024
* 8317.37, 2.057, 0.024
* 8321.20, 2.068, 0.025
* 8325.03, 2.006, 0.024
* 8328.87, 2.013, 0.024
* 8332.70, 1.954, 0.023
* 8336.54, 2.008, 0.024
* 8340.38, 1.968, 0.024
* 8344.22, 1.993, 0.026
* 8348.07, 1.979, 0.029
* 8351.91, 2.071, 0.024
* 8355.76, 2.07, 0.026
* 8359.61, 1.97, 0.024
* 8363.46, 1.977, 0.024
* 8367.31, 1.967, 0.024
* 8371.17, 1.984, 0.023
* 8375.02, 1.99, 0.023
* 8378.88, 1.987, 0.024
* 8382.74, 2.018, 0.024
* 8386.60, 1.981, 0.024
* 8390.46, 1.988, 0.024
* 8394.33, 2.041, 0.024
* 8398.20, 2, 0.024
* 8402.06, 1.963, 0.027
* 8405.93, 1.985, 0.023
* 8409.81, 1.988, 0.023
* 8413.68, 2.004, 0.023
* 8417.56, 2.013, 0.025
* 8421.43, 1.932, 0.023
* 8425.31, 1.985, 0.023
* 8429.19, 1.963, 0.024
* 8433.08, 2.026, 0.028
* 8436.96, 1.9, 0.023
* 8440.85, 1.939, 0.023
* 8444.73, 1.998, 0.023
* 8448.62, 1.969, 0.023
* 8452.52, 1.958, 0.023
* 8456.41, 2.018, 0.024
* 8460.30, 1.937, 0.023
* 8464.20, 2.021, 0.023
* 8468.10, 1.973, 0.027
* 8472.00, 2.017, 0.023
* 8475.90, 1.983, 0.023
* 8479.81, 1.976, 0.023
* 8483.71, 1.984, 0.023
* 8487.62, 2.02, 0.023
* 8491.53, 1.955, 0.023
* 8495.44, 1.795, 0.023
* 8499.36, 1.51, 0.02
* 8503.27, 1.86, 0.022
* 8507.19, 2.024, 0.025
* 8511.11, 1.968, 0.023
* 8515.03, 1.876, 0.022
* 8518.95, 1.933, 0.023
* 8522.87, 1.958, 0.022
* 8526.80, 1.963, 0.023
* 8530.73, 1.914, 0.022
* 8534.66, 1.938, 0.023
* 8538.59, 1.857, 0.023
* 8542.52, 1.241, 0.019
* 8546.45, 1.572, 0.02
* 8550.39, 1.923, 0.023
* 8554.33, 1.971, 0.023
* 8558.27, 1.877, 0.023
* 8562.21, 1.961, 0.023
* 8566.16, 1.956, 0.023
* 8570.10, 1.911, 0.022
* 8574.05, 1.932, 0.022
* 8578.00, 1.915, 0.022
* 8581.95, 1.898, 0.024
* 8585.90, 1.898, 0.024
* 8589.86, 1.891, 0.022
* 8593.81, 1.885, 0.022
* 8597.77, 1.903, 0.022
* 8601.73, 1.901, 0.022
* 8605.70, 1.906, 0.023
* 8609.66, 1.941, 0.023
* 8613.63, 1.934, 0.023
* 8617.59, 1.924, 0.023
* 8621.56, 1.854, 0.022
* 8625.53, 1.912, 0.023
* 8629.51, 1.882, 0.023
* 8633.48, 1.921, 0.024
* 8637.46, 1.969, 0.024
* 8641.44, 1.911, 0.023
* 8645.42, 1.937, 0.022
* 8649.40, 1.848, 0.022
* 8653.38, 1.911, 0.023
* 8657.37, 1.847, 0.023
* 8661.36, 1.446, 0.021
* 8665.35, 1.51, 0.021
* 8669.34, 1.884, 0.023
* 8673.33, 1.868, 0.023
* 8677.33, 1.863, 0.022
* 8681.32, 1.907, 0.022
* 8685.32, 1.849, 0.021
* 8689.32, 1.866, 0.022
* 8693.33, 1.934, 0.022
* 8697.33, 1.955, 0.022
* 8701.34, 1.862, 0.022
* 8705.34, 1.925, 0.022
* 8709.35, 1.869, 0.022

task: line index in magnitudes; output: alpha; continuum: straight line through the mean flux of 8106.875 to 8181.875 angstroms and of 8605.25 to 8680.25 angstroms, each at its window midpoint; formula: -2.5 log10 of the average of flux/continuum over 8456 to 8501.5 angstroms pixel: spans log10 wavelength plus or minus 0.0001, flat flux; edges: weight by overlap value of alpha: 0.01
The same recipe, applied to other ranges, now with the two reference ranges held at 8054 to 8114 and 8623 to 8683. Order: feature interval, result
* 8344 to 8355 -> -0.02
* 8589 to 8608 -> -0.02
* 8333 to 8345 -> 0.00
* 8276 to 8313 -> -0.02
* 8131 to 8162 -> -0.01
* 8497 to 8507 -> 0.10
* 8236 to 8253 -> 0.01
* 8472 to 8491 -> -0.04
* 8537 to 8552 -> 0.16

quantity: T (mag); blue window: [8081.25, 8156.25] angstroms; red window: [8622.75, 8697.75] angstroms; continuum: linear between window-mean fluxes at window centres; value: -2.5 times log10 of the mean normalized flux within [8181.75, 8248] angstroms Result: 0.01 mag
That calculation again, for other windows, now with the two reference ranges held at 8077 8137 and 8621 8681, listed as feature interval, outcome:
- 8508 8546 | 0.03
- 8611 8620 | -0.04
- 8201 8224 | 0.01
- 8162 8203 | 0.01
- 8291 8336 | -0.01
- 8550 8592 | -0.02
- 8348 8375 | -0.01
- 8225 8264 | -0.01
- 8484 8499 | 0.02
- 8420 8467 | -0.02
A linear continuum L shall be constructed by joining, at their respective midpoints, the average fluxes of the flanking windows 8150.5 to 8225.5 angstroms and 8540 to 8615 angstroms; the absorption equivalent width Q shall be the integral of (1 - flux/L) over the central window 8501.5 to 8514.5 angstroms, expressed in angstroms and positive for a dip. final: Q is -0.3 angstroms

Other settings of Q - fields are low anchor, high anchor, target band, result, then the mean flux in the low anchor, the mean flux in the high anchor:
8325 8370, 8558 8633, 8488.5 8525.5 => 1.14 angstroms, 2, 1.91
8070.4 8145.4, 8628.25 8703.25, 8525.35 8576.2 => 1.47 angstroms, 2.1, 1.85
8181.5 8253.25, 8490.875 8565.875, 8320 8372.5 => -1.14 angstroms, 2.04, 1.85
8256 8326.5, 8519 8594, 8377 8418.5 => -0.41 angstroms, 2.05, 1.87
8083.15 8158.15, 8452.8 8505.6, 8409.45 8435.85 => -0.38 angstroms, 2.1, 1.93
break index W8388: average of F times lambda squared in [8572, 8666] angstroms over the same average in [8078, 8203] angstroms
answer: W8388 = 1.01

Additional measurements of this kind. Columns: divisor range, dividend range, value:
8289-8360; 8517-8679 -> 0.98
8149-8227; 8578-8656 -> 1.02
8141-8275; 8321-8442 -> 1.01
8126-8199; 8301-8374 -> 1.01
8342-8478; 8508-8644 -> 0.99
